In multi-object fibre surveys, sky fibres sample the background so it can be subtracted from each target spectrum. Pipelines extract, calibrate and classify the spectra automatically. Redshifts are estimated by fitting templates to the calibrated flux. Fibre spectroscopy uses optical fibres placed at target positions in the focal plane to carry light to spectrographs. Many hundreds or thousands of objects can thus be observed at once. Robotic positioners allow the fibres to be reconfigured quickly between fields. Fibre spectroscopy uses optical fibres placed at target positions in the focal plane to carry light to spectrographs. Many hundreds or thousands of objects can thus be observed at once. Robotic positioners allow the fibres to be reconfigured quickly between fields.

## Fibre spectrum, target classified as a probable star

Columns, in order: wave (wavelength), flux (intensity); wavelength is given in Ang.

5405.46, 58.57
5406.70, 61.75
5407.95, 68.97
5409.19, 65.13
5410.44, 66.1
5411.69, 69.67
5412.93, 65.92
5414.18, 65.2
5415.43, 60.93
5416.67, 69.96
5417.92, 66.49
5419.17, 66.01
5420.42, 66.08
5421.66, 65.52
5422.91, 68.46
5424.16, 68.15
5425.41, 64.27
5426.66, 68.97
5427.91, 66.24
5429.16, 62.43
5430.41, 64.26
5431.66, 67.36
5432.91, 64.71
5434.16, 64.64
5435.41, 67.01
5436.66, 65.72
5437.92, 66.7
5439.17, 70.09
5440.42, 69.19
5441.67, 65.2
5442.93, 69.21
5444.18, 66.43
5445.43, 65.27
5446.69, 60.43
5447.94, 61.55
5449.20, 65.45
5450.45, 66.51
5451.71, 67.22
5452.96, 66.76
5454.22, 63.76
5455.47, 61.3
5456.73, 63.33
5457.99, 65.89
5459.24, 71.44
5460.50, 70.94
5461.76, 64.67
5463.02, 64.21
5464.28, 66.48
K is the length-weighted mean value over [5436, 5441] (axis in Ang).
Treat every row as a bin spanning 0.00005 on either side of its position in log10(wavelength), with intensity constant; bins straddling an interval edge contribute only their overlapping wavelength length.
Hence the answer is 67.9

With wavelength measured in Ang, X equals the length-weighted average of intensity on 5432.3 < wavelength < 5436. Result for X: 65.5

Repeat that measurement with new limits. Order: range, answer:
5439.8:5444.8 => 67.5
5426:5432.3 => 65.8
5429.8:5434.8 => 65.3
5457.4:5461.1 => 69.5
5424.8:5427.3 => 66.6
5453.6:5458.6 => 63.5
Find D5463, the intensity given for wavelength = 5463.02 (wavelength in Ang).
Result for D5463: 64.21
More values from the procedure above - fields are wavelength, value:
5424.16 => 68.15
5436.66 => 65.72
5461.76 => 64.67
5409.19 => 65.13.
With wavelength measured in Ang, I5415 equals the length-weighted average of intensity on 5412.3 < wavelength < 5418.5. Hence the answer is 65.7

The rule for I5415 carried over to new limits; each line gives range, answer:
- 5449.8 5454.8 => 66.1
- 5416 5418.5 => 68.2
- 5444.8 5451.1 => 63.8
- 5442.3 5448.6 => 64.5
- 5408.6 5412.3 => 66.8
